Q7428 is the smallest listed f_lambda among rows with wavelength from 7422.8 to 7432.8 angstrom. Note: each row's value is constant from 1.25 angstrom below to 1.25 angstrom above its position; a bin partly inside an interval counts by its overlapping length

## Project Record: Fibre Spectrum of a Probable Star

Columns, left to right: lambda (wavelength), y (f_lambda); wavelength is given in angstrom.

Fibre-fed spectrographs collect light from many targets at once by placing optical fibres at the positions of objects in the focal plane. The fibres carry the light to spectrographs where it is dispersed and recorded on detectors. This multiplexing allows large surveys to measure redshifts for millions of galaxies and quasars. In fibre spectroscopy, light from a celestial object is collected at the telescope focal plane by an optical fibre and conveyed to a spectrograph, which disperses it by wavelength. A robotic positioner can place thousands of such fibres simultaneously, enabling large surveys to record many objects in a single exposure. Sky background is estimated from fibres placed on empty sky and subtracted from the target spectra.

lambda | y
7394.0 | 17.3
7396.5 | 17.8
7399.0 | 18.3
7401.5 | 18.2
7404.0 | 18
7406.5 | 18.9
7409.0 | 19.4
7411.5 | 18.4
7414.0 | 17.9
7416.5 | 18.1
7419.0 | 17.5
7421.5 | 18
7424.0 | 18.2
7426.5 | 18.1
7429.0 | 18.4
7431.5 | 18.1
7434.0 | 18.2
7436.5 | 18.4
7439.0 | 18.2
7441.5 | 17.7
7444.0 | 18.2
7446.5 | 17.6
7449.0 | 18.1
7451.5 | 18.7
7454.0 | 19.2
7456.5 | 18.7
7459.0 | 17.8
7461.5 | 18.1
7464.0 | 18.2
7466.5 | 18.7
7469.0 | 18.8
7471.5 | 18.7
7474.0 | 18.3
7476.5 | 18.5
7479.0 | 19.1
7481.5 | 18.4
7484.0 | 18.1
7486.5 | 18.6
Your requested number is 18.1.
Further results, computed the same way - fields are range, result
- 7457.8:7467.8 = 17.8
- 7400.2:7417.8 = 17.9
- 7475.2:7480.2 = 18.5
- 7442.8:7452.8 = 17.6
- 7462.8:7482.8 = 18.2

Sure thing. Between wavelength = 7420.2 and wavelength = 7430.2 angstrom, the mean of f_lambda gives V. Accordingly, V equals 18.2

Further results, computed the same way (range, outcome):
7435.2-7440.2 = 18.3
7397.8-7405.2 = 18.2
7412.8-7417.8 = 18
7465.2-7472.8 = 18.7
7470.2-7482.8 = 18.6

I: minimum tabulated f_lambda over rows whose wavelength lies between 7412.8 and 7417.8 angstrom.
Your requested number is 17.9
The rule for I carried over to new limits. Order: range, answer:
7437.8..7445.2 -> 17.7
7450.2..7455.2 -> 18.7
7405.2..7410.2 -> 18.9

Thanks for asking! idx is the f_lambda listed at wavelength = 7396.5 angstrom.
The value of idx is 17.8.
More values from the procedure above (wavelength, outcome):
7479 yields 19.1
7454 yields 19.2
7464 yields 18.2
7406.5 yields 18.9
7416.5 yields 18.1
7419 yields 17.5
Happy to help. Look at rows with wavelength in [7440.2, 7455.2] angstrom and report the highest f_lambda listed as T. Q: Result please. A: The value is 19.2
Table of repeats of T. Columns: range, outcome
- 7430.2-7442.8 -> 18.4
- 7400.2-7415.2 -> 19.4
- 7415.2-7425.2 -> 18.2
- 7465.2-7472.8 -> 18.8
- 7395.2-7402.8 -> 18.3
